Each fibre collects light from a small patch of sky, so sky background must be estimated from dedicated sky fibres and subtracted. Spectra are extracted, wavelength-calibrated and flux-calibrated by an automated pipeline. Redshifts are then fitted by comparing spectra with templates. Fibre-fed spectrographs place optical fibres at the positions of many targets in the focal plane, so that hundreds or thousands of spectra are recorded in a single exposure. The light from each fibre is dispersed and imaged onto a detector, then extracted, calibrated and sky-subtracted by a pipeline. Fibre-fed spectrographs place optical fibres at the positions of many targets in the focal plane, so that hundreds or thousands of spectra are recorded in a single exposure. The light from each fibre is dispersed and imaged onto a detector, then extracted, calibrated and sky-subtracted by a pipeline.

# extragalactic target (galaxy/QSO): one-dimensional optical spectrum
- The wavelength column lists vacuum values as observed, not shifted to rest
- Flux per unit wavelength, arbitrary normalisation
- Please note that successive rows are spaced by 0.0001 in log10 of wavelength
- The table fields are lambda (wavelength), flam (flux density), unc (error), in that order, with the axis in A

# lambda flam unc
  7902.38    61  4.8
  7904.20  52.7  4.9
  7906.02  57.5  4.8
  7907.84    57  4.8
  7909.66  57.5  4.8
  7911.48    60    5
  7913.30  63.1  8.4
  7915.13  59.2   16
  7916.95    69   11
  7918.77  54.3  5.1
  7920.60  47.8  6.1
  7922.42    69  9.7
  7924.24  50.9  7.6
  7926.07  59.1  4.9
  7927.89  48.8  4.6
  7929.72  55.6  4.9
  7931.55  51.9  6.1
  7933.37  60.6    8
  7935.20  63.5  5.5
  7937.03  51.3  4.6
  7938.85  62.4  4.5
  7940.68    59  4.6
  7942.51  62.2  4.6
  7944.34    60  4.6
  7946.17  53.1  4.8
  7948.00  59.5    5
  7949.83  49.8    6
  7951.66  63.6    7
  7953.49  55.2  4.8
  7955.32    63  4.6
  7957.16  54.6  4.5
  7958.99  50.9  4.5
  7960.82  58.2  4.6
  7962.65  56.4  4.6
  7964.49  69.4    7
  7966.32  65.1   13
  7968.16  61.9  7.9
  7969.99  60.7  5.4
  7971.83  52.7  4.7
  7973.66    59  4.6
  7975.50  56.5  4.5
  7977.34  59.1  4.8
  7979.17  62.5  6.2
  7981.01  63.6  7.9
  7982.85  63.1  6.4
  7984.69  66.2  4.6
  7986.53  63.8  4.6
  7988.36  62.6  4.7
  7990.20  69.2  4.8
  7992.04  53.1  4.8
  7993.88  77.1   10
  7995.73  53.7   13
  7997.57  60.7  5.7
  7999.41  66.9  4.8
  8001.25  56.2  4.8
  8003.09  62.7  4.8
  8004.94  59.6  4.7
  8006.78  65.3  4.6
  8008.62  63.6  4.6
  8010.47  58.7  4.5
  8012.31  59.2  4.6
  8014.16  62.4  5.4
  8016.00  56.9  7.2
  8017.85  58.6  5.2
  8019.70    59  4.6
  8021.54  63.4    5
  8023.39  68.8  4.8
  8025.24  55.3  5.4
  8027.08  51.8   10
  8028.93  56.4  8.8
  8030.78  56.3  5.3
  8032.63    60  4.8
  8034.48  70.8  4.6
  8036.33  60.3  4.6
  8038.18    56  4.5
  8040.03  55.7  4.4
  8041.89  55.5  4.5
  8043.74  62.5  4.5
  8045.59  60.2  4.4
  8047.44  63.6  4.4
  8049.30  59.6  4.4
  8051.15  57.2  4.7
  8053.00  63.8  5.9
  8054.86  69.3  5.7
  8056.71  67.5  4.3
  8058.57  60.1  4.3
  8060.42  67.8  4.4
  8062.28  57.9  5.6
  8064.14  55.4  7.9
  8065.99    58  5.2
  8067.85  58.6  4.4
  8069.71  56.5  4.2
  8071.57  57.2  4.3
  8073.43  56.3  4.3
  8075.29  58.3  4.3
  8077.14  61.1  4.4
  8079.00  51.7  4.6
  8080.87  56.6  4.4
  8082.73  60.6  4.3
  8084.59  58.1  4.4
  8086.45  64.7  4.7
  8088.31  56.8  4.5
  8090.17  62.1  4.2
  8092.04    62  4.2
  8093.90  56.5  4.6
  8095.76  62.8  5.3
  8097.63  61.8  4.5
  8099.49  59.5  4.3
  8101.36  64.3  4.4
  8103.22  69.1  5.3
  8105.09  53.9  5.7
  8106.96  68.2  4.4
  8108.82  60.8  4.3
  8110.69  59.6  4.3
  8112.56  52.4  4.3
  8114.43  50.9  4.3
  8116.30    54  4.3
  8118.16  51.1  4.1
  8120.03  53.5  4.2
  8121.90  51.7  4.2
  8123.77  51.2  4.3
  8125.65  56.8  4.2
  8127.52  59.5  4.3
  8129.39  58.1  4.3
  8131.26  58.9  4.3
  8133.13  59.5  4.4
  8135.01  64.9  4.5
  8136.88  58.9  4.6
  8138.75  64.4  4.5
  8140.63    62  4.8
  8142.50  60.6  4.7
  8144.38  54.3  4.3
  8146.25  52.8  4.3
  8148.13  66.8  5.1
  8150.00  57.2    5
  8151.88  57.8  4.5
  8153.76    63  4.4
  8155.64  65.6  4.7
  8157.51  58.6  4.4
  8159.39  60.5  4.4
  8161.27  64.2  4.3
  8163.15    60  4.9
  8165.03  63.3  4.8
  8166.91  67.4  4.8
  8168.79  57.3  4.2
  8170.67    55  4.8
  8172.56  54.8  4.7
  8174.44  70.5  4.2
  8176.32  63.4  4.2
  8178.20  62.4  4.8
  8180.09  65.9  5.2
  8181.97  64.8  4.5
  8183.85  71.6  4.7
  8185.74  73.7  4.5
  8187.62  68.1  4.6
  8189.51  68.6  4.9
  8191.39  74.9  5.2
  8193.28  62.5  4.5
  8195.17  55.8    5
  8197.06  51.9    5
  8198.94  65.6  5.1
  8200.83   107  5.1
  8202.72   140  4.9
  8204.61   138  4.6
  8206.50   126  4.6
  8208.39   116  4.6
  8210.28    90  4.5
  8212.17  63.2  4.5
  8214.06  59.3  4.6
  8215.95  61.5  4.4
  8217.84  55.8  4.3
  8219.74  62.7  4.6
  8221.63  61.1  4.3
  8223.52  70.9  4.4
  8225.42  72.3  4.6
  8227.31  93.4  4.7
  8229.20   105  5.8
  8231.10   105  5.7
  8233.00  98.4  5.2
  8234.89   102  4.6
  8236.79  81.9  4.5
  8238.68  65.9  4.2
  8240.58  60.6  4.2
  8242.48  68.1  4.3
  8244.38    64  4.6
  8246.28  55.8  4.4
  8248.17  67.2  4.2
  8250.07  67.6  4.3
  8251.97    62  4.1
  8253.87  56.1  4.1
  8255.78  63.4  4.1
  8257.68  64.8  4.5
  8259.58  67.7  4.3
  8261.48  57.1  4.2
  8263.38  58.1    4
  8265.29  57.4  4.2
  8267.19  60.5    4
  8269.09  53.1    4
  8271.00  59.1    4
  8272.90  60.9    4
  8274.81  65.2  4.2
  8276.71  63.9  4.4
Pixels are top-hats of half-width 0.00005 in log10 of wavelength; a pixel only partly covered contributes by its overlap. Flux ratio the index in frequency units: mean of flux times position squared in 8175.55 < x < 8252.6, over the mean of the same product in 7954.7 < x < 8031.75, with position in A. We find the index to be 1.3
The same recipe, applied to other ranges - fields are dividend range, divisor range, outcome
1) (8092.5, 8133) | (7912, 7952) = 1.05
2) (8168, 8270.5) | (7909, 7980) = 1.34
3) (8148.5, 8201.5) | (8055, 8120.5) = 1.11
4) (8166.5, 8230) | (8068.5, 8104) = 1.30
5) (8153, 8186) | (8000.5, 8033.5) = 1.10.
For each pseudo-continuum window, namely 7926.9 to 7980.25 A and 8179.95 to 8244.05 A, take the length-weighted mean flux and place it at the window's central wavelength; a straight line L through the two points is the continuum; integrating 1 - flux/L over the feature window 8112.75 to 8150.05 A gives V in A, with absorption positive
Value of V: 8.2 A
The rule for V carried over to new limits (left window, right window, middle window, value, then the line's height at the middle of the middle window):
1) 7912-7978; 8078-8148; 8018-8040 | -0.5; 58.4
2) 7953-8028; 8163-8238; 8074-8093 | 2.5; 68.1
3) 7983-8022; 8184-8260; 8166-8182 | 2.5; 74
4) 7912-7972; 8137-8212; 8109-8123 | 2.9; 67.9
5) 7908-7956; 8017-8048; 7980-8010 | -2.0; 59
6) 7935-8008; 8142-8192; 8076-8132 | 3.5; 62.2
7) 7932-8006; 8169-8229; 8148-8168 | 3.0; 73.1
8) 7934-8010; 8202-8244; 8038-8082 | 6.2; 69.2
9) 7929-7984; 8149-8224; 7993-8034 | 0.8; 62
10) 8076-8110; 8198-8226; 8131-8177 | 7.9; 73.7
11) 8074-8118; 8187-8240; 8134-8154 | 2.5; 68.9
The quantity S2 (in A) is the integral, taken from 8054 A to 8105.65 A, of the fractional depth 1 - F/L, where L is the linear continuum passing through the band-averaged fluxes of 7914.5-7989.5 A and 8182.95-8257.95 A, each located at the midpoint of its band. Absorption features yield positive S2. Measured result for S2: 5.8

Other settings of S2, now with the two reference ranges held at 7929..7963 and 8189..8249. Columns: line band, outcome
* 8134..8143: 1.4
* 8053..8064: 0.5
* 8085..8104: 2.2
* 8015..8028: 0.9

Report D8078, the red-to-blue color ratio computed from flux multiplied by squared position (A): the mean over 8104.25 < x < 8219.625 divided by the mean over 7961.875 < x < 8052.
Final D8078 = 1.14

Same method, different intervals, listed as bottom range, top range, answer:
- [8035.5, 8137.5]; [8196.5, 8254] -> 1.42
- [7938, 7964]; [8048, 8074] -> 1.07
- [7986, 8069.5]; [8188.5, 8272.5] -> 1.29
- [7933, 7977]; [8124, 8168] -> 1.08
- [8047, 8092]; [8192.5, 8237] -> 1.48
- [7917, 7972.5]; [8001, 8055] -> 1.06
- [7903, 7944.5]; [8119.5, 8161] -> 1.08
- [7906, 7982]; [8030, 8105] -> 1.06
